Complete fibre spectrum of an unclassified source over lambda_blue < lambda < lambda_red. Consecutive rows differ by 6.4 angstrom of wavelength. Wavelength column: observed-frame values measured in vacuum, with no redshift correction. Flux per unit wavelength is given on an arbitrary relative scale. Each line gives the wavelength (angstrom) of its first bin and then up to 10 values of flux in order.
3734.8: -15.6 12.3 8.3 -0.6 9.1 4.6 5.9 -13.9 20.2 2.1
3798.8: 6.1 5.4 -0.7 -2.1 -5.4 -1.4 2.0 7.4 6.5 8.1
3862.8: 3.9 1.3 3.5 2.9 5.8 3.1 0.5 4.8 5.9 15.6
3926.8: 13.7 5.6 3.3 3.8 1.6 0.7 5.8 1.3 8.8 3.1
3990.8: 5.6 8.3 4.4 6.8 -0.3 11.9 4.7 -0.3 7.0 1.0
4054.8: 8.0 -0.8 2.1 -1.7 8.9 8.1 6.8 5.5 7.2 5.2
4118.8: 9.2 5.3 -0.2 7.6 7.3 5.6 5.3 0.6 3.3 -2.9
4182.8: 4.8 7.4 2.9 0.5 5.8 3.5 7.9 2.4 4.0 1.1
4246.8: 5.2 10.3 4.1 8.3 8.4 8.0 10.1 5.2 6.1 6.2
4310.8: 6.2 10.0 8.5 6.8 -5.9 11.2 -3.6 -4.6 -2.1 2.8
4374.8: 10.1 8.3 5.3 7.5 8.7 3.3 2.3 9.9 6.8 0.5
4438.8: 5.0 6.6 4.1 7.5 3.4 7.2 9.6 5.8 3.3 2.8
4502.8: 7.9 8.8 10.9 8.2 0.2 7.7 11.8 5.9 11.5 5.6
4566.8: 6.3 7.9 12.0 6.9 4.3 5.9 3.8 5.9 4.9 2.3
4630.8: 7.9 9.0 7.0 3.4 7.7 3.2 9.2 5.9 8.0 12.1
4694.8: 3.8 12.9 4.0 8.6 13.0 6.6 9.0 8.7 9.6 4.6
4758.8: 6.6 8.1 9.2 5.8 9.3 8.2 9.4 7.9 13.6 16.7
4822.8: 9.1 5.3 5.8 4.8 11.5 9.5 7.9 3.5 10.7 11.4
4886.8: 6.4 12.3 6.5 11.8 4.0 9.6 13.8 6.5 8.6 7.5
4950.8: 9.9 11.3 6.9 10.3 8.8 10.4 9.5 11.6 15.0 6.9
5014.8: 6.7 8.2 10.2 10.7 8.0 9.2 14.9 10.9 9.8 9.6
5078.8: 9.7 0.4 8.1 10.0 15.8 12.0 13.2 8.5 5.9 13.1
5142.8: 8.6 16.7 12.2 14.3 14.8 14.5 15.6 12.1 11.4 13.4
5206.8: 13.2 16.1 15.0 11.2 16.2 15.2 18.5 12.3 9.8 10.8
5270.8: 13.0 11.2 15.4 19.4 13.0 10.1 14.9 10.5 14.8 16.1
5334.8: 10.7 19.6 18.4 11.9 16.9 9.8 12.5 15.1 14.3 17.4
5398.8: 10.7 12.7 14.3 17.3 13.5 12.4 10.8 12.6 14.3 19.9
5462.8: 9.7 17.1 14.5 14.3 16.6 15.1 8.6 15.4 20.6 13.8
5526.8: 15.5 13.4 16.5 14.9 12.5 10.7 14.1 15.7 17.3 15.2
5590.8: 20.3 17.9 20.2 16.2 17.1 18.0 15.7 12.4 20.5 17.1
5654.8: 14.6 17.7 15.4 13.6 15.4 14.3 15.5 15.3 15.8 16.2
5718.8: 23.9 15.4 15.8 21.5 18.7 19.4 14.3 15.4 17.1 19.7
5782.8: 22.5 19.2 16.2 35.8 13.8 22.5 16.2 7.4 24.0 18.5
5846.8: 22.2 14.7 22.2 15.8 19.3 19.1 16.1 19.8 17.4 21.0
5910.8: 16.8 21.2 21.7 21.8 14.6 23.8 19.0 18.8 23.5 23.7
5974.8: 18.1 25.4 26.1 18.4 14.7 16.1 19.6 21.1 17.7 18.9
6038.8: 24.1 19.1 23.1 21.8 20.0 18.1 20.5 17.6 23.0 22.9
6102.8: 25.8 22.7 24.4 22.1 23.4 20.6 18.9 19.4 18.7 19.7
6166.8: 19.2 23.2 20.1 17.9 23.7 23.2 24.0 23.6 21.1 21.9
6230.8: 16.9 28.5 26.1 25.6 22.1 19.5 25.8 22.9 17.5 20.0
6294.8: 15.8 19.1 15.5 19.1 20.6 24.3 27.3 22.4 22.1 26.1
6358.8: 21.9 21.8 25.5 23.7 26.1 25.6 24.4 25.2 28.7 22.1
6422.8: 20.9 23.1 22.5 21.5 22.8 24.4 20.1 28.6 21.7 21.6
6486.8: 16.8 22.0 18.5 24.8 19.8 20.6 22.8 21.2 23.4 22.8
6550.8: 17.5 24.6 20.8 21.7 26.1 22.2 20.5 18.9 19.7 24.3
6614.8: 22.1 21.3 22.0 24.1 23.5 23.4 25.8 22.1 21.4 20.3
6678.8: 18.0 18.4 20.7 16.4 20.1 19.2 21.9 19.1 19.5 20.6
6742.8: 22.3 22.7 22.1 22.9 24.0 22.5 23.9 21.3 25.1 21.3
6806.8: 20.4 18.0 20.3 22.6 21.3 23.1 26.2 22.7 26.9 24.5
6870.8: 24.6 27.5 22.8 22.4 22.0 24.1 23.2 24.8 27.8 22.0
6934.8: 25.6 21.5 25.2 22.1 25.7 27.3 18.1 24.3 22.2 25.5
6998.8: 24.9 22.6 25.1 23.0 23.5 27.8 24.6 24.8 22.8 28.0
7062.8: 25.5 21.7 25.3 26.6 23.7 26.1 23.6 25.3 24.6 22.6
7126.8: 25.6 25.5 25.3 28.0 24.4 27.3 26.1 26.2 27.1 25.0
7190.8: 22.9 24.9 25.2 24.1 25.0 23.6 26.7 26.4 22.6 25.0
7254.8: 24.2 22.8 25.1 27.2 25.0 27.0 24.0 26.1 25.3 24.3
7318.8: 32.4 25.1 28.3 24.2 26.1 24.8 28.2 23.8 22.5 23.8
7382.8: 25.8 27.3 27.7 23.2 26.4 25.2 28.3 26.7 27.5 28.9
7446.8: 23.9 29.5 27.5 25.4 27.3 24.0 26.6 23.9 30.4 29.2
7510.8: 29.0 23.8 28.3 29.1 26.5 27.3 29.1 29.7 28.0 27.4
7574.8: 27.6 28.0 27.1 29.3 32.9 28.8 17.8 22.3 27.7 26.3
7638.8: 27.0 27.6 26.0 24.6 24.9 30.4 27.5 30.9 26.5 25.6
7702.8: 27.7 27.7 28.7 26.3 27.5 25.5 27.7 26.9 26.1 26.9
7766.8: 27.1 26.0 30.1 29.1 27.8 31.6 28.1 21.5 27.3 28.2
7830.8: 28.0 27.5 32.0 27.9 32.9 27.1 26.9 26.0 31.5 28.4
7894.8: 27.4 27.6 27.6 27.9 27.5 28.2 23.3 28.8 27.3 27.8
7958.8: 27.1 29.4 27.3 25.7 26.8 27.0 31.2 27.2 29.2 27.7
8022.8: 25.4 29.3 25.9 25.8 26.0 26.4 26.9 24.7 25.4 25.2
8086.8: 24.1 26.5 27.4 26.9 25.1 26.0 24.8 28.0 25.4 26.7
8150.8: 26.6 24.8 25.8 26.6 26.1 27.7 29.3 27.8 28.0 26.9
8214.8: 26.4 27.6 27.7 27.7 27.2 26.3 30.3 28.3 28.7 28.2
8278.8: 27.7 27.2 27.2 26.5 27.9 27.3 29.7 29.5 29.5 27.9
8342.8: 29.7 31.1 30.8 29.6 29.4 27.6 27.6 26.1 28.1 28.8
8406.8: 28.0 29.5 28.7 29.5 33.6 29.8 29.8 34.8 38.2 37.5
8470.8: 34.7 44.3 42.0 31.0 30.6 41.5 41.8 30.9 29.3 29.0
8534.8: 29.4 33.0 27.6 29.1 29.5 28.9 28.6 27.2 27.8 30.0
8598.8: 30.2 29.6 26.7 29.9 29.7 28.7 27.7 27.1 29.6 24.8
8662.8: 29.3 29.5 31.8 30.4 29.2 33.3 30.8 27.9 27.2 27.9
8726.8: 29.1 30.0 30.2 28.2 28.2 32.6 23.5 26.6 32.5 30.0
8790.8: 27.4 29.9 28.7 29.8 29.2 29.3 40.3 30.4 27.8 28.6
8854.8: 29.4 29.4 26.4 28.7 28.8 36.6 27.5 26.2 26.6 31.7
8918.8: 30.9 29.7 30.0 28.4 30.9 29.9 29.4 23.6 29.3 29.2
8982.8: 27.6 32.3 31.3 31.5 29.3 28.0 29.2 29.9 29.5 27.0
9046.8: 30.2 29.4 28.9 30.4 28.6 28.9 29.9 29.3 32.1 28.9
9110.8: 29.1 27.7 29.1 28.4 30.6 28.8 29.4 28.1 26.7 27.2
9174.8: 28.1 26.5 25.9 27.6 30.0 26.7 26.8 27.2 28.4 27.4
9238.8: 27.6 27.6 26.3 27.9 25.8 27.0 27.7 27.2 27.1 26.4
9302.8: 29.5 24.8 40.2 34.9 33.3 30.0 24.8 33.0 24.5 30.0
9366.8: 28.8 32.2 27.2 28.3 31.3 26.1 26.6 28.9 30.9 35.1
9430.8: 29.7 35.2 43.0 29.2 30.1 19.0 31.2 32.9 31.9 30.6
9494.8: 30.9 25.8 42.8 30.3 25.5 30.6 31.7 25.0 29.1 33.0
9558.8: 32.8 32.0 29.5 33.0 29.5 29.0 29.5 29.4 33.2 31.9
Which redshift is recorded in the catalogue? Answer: 0.292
